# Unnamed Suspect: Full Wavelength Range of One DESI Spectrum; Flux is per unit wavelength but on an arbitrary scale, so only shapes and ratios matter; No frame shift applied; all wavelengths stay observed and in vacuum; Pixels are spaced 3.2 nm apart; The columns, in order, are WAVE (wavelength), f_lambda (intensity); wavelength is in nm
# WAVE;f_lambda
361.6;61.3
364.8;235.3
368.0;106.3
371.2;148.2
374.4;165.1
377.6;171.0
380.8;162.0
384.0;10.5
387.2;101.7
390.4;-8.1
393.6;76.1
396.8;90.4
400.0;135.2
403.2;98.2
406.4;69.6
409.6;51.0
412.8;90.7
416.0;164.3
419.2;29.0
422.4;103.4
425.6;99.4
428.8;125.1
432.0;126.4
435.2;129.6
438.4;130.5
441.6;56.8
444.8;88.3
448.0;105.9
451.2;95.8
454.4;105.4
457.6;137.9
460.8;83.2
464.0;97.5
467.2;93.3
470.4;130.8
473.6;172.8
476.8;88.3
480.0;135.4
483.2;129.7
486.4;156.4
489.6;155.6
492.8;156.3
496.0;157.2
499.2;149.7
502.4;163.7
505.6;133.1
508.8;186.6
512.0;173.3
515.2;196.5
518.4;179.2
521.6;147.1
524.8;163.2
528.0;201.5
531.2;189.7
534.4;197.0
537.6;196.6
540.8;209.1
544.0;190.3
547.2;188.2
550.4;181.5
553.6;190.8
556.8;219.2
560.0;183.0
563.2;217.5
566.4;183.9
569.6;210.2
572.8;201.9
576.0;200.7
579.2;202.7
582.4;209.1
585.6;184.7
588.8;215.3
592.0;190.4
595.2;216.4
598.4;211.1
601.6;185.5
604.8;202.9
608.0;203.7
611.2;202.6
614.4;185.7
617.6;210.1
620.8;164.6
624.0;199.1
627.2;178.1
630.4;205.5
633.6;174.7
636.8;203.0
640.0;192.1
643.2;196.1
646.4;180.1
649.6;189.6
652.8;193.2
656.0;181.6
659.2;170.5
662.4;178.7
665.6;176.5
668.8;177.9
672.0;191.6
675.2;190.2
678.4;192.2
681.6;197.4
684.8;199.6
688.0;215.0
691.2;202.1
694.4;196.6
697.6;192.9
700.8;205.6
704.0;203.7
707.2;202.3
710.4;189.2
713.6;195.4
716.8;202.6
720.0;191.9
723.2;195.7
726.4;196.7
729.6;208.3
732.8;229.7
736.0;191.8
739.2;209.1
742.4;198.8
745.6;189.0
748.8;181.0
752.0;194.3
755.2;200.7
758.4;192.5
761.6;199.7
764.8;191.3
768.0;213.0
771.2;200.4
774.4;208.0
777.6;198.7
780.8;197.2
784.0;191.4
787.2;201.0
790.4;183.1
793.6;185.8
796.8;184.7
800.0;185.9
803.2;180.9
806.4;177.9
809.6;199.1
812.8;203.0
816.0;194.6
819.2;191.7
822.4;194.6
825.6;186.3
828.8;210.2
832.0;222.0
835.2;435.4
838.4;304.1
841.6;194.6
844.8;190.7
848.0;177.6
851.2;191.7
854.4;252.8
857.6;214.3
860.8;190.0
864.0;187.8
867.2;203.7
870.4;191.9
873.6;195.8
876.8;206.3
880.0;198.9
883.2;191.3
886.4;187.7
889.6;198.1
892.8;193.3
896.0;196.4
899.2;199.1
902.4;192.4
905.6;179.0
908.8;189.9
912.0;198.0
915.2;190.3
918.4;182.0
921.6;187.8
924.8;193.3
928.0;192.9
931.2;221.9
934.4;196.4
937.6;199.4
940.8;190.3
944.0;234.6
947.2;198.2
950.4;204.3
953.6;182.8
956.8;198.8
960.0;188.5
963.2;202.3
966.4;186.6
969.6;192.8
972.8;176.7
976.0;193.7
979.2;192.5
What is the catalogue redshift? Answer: 0.271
